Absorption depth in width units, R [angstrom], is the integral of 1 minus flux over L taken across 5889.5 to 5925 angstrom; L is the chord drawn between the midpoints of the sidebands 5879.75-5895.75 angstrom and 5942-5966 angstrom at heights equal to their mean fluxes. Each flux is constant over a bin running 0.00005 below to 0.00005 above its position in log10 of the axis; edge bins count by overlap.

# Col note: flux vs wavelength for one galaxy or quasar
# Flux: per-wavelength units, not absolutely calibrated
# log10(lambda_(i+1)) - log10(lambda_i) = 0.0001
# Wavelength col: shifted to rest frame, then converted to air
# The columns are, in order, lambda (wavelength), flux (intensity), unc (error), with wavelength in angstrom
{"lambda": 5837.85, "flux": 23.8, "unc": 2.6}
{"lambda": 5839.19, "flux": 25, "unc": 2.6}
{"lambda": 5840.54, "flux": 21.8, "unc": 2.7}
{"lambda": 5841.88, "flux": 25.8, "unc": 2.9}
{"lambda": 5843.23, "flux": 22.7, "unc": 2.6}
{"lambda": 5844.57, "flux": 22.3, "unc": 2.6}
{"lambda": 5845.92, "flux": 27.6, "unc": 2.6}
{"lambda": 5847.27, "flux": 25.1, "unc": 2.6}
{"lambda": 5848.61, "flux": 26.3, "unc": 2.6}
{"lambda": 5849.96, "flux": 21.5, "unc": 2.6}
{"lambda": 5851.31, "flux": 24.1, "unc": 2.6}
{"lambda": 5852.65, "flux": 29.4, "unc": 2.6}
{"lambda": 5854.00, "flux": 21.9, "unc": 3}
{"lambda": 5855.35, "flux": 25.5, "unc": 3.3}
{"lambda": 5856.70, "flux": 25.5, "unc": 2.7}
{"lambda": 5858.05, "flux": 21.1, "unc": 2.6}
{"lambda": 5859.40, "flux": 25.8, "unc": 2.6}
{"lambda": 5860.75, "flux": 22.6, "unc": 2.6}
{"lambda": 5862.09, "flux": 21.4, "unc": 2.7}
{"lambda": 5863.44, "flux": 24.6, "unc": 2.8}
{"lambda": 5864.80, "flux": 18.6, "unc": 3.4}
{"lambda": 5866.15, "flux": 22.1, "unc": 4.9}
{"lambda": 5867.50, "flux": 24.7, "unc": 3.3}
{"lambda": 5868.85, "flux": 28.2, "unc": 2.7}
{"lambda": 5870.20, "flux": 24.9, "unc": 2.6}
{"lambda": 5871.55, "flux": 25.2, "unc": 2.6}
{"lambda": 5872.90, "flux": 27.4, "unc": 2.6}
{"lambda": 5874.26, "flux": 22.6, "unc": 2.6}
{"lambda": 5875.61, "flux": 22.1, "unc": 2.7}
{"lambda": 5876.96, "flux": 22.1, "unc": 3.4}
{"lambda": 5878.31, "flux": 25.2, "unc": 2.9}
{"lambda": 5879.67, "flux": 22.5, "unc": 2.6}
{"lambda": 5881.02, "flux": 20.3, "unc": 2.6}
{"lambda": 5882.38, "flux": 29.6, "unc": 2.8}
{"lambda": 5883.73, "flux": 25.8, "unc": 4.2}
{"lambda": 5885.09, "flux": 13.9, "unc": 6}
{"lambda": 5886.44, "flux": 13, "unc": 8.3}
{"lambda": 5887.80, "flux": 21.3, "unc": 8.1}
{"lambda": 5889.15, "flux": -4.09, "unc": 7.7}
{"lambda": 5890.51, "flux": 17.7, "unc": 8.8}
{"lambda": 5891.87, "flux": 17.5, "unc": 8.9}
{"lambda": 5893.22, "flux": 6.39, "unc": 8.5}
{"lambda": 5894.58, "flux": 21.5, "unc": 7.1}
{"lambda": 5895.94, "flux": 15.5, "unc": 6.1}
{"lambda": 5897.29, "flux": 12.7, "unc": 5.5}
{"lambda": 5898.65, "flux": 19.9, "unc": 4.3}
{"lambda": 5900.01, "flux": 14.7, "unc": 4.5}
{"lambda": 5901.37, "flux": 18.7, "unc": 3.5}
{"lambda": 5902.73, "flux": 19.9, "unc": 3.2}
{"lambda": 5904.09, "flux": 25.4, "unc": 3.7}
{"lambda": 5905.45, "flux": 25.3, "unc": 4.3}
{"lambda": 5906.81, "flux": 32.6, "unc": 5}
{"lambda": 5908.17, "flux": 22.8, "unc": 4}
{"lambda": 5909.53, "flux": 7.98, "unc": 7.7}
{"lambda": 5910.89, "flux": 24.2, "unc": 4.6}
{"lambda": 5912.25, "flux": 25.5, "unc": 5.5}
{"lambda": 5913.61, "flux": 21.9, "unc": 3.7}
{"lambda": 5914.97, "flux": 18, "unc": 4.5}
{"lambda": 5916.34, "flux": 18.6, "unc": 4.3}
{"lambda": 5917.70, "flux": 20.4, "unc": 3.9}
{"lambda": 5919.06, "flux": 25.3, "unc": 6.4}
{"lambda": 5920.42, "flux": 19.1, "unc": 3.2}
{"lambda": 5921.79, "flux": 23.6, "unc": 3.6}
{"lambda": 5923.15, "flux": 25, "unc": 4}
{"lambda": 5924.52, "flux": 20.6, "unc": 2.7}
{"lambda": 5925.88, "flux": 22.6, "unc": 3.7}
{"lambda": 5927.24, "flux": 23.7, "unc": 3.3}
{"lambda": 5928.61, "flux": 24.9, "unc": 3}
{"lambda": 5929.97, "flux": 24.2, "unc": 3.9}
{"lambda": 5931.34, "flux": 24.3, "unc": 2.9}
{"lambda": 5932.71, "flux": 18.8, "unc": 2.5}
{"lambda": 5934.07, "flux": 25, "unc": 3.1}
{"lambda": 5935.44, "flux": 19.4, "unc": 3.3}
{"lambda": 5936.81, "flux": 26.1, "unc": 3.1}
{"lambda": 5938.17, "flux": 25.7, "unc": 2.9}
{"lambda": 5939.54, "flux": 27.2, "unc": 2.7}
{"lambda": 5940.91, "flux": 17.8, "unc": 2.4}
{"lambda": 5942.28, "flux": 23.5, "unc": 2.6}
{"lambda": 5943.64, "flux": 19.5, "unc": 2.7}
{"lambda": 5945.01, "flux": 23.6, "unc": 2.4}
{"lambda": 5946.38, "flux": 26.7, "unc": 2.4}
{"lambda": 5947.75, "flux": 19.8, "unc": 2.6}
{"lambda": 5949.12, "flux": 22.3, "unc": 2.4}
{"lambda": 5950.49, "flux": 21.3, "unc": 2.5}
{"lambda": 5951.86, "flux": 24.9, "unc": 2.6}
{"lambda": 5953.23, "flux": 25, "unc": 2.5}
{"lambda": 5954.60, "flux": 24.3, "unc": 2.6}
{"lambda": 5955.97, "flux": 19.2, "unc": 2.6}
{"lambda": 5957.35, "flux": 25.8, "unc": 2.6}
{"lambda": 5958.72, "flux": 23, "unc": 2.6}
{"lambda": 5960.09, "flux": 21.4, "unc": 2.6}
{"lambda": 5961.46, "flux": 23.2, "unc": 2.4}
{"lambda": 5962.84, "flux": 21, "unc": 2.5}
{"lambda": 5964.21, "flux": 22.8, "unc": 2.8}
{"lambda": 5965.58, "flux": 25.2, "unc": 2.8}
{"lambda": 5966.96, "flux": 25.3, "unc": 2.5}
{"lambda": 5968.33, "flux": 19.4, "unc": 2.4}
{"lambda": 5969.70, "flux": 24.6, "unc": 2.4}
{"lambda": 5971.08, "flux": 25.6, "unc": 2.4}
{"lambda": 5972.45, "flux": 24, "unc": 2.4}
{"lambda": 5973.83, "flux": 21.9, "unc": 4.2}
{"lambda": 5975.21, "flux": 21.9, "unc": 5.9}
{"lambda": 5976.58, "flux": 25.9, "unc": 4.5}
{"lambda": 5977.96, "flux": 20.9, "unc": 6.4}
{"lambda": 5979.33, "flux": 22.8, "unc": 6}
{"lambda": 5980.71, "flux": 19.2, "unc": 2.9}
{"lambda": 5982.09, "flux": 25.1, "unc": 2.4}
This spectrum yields -2.1 angstrom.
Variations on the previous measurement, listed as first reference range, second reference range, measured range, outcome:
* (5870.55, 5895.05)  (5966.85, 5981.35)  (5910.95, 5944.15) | -2.3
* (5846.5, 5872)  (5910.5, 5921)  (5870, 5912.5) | 5.3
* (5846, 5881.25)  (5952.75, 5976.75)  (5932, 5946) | 0.4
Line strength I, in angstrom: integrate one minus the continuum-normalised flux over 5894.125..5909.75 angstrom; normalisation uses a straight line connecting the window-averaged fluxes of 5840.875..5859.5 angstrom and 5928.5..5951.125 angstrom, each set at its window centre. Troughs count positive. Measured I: 2.3 angstrom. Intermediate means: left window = 24.5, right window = 22.9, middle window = 20.1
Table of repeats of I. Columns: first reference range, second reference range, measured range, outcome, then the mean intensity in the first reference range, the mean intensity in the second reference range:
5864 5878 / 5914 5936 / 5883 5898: 5.49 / 23.8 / 22.1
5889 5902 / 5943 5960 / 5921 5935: -2.66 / 14.8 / 22.9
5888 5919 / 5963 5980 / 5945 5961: -0.80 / 18.5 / 23.3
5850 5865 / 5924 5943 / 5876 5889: 1.69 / 23.7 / 23.2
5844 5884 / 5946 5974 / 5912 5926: 1.11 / 24.2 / 23.2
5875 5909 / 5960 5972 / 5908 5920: 0.03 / 19.2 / 23.3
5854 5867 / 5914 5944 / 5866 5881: -0.85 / 23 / 22.5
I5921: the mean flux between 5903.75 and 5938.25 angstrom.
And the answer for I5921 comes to 22.7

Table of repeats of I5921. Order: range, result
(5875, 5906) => 18.5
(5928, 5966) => 23.1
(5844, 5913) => 21.5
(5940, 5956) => 22.5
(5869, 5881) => 24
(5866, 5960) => 21.5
